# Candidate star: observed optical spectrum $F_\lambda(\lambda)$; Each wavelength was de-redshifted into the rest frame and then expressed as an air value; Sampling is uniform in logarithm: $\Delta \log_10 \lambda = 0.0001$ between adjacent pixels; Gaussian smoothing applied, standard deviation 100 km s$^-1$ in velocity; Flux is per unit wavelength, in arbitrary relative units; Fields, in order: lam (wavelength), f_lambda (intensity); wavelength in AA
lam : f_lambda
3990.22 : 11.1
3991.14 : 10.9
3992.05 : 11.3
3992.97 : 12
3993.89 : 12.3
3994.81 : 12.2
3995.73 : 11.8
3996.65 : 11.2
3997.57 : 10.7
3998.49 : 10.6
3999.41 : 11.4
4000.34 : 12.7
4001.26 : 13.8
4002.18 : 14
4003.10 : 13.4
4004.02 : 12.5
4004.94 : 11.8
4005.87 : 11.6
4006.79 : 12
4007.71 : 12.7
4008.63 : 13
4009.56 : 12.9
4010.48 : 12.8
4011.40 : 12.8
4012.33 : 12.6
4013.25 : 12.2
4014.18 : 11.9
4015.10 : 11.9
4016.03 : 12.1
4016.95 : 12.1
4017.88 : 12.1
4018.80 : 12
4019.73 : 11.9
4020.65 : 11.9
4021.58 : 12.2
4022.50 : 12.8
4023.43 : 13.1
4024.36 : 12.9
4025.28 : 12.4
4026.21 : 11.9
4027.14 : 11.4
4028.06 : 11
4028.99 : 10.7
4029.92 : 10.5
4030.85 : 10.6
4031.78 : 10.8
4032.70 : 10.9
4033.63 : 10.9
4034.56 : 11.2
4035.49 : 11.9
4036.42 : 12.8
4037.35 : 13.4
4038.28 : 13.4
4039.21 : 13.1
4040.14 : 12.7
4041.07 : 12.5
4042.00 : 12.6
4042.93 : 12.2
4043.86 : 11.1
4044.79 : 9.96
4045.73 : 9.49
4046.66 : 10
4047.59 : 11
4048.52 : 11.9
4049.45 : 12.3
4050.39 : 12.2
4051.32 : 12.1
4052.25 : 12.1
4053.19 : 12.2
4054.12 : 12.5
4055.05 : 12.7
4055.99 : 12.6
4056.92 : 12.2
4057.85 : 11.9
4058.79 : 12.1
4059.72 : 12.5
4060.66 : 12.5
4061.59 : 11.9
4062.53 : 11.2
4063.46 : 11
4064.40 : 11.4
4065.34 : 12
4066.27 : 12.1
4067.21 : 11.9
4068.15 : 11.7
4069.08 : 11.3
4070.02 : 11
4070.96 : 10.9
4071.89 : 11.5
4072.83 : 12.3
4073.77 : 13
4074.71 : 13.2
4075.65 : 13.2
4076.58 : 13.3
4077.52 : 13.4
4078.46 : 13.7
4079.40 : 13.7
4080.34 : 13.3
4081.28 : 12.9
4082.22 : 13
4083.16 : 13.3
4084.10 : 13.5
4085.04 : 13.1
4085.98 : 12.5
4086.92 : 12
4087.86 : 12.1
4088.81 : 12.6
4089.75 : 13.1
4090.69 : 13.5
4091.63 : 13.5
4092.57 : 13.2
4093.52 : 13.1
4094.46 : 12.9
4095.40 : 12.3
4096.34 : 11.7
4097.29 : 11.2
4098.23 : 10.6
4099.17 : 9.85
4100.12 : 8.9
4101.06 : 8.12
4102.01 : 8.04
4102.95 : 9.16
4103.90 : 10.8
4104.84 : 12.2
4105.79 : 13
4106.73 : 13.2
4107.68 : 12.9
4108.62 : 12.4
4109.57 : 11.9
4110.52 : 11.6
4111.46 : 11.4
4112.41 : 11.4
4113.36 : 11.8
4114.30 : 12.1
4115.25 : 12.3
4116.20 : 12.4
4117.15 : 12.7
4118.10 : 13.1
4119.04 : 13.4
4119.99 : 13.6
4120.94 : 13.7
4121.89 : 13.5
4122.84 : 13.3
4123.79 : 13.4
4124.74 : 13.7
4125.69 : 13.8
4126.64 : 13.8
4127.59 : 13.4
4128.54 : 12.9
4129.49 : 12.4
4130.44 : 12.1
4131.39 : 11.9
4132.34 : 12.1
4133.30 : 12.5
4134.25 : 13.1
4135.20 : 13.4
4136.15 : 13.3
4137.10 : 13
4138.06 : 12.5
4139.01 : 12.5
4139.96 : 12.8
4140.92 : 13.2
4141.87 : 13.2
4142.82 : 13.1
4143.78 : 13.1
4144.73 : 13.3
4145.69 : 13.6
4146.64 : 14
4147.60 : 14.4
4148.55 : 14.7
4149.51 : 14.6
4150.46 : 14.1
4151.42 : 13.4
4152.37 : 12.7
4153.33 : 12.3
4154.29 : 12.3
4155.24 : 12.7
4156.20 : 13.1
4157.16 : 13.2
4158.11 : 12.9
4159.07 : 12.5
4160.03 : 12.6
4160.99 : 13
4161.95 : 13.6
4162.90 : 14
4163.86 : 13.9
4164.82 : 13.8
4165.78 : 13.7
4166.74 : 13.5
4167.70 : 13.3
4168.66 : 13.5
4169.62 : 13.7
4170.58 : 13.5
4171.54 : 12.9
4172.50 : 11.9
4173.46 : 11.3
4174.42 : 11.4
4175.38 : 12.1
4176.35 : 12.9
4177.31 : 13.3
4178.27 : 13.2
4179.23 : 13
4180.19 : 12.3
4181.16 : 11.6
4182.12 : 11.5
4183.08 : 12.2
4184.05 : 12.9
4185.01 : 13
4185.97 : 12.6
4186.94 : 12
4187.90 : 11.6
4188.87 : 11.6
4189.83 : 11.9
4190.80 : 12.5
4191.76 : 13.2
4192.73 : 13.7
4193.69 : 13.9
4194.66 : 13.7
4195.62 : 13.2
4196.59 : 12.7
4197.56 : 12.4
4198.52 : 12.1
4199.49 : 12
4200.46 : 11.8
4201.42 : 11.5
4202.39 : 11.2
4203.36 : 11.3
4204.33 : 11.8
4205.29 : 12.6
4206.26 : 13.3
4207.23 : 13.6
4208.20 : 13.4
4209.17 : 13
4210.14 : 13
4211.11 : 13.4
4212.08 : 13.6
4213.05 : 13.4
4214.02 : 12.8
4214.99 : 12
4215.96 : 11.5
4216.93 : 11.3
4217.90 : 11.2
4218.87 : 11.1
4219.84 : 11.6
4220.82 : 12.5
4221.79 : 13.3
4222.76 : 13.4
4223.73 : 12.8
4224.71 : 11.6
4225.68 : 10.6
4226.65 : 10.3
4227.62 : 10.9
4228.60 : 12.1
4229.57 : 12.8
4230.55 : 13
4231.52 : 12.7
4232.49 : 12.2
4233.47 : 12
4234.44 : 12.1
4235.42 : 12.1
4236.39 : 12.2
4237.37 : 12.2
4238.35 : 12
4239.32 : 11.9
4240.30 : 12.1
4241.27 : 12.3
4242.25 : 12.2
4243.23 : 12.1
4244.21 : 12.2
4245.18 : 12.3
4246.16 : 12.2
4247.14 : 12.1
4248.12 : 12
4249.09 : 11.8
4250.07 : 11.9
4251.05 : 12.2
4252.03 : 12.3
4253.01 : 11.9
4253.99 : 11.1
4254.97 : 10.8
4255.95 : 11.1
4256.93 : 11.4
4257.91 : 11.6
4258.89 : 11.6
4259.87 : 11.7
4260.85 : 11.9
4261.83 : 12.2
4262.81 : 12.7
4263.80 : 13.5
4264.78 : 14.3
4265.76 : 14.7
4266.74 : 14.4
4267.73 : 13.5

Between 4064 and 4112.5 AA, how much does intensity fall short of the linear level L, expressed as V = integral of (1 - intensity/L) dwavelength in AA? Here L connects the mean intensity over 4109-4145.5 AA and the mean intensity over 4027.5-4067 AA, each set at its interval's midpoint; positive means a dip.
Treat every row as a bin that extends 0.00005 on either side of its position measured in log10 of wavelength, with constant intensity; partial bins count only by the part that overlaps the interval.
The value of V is 0.8 AA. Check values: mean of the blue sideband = 11.8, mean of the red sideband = 12.8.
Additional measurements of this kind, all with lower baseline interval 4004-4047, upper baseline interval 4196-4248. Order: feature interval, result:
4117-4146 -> -2.4 AA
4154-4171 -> -1.6 AA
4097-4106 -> 1.5 AA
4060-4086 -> -0.9 AA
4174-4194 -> -0.5 AA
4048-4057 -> -0.2 AA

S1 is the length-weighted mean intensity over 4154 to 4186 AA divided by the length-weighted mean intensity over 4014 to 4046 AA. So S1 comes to 1.1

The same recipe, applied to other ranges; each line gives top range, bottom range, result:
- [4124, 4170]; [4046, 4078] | 1.10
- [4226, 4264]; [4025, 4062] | 1.01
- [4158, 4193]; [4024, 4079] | 1.07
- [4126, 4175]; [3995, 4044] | 1.08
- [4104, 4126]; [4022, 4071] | 1.07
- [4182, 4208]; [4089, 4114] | 1.07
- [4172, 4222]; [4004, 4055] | 1.04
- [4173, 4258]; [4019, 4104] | 1.02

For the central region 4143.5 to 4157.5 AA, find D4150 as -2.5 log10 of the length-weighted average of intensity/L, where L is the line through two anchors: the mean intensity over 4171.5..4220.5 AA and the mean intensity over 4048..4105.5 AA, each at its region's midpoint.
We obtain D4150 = -0.098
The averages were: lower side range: 12.1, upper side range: 12.4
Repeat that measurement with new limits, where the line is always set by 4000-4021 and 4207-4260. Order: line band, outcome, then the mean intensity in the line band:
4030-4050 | 0.07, 11.6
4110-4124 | -0.03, 12.6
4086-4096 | -0.04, 12.8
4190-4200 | -0.06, 12.9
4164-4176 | -0.06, 12.9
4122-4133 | -0.06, 13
